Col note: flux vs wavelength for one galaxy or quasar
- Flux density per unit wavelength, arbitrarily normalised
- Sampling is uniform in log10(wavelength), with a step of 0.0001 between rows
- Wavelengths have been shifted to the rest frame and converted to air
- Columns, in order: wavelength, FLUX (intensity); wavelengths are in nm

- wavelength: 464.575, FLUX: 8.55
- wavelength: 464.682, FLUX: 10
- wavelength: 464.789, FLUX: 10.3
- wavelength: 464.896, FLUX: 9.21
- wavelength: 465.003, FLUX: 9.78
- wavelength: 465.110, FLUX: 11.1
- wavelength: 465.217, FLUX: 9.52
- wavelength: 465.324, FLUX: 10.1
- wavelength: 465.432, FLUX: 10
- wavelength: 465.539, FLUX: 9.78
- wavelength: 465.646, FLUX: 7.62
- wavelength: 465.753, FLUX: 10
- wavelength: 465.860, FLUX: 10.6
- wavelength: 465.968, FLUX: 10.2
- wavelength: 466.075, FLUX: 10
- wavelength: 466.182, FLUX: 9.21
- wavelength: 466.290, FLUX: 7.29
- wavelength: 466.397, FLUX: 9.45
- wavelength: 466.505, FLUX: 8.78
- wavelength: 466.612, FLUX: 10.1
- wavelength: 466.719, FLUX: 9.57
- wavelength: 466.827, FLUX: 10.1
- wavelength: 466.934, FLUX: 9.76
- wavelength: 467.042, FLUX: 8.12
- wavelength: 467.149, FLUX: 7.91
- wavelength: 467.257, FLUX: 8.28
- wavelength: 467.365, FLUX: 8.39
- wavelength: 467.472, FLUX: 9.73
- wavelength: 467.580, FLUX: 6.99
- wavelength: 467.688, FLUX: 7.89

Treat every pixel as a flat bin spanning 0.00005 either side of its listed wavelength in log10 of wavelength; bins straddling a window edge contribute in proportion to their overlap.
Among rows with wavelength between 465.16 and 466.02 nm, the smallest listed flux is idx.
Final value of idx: 7.62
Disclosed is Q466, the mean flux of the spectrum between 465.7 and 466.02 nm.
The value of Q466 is 10.3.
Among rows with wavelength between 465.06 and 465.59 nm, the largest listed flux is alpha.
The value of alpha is 11.1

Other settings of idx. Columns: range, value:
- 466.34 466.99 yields 8.78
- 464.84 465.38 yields 9.21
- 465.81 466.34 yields 7.29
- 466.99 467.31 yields 7.91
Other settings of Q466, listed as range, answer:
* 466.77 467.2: 8.98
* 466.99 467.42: 8.19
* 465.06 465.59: 10.1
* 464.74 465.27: 9.99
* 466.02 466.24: 9.57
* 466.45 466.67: 9.46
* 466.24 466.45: 8.4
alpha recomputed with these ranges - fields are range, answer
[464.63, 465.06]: 10.3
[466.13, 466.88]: 10.1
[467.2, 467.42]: 8.39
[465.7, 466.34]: 10.6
